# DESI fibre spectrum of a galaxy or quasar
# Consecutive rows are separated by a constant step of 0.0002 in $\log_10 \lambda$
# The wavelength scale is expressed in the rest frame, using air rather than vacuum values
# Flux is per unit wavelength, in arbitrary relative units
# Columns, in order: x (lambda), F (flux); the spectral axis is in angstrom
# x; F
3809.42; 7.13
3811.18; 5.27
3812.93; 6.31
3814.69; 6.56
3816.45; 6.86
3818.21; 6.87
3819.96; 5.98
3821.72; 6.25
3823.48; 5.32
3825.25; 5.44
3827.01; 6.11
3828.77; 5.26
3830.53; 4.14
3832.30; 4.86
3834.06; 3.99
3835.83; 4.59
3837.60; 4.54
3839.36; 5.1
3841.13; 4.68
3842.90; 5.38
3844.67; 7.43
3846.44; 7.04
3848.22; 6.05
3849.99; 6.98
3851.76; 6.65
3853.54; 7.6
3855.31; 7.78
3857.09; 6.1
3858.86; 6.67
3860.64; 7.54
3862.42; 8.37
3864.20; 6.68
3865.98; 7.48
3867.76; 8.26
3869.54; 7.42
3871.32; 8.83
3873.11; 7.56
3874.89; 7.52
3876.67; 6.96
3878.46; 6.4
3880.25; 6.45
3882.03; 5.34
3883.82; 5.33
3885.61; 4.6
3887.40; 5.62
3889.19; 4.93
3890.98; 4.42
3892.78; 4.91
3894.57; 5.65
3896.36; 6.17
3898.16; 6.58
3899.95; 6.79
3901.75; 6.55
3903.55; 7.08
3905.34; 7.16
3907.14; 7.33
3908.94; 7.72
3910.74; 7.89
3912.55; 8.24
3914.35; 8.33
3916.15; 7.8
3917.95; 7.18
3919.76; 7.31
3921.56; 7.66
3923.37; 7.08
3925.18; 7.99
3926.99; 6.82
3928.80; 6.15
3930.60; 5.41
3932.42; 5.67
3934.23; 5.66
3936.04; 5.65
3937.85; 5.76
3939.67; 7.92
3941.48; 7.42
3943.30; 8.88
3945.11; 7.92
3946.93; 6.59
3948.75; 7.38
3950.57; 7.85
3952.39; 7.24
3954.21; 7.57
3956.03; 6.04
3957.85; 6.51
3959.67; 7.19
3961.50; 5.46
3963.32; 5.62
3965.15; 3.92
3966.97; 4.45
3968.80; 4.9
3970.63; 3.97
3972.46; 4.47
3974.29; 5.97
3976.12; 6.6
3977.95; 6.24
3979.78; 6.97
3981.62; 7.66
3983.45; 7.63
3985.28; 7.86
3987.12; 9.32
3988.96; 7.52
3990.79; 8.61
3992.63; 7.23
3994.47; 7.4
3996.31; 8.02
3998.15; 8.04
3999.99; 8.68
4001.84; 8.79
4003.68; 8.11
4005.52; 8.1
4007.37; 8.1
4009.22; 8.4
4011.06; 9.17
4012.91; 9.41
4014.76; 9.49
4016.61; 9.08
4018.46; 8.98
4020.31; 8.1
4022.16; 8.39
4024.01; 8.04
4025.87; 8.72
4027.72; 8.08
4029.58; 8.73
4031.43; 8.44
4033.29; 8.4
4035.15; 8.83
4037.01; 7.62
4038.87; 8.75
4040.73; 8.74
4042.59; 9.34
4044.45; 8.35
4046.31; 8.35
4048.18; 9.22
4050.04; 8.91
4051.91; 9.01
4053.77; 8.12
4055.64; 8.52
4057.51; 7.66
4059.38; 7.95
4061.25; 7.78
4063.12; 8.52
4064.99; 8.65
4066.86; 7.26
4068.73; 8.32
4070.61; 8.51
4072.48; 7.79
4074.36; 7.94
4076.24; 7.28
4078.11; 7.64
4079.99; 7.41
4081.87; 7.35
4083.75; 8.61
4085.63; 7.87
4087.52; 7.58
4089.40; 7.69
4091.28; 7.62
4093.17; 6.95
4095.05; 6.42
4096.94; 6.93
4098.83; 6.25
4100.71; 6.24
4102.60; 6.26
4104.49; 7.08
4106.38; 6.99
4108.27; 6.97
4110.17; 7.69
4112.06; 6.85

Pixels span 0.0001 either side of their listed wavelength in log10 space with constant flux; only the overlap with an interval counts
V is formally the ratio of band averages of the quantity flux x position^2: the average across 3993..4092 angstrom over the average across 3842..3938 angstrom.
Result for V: 1.3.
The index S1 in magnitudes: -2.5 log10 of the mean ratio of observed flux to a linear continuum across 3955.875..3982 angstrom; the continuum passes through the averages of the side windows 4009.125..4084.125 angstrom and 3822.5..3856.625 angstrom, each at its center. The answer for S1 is 0.29 mag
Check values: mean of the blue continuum 5.74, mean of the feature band 5.68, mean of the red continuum 8.38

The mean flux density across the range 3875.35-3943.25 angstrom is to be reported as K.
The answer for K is 6.58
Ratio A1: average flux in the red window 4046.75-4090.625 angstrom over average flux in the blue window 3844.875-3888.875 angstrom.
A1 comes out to 1.18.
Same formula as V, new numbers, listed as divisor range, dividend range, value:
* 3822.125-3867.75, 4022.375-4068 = 1.52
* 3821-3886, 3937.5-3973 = 1.06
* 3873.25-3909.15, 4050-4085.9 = 1.42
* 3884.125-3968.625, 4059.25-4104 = 1.23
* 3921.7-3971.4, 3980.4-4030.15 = 1.34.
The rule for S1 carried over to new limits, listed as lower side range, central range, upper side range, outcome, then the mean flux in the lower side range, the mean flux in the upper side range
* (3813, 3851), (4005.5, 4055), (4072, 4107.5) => -0.24 mag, 5.7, 7.25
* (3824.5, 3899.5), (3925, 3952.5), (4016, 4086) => 0.03 mag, 6.18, 8.3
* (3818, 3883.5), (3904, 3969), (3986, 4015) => 0.10 mag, 6.36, 8.37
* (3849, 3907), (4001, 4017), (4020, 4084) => -0.11 mag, 6.64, 8.26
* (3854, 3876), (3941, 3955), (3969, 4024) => 0.01 mag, 7.52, 7.77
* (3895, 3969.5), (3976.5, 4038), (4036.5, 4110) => -0.13 mag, 6.8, 7.8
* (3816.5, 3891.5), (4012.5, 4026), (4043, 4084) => -0.13 mag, 6.22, 8.15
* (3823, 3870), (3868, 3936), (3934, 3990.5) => -0.04 mag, 6.2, 6.62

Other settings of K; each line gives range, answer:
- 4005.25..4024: 8.71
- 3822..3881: 6.4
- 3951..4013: 7.07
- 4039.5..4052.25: 8.84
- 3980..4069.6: 8.37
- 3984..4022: 8.41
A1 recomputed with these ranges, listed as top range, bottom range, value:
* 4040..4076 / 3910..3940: 1.20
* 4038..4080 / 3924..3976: 1.31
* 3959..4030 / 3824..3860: 1.28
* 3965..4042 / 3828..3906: 1.24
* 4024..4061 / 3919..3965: 1.25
